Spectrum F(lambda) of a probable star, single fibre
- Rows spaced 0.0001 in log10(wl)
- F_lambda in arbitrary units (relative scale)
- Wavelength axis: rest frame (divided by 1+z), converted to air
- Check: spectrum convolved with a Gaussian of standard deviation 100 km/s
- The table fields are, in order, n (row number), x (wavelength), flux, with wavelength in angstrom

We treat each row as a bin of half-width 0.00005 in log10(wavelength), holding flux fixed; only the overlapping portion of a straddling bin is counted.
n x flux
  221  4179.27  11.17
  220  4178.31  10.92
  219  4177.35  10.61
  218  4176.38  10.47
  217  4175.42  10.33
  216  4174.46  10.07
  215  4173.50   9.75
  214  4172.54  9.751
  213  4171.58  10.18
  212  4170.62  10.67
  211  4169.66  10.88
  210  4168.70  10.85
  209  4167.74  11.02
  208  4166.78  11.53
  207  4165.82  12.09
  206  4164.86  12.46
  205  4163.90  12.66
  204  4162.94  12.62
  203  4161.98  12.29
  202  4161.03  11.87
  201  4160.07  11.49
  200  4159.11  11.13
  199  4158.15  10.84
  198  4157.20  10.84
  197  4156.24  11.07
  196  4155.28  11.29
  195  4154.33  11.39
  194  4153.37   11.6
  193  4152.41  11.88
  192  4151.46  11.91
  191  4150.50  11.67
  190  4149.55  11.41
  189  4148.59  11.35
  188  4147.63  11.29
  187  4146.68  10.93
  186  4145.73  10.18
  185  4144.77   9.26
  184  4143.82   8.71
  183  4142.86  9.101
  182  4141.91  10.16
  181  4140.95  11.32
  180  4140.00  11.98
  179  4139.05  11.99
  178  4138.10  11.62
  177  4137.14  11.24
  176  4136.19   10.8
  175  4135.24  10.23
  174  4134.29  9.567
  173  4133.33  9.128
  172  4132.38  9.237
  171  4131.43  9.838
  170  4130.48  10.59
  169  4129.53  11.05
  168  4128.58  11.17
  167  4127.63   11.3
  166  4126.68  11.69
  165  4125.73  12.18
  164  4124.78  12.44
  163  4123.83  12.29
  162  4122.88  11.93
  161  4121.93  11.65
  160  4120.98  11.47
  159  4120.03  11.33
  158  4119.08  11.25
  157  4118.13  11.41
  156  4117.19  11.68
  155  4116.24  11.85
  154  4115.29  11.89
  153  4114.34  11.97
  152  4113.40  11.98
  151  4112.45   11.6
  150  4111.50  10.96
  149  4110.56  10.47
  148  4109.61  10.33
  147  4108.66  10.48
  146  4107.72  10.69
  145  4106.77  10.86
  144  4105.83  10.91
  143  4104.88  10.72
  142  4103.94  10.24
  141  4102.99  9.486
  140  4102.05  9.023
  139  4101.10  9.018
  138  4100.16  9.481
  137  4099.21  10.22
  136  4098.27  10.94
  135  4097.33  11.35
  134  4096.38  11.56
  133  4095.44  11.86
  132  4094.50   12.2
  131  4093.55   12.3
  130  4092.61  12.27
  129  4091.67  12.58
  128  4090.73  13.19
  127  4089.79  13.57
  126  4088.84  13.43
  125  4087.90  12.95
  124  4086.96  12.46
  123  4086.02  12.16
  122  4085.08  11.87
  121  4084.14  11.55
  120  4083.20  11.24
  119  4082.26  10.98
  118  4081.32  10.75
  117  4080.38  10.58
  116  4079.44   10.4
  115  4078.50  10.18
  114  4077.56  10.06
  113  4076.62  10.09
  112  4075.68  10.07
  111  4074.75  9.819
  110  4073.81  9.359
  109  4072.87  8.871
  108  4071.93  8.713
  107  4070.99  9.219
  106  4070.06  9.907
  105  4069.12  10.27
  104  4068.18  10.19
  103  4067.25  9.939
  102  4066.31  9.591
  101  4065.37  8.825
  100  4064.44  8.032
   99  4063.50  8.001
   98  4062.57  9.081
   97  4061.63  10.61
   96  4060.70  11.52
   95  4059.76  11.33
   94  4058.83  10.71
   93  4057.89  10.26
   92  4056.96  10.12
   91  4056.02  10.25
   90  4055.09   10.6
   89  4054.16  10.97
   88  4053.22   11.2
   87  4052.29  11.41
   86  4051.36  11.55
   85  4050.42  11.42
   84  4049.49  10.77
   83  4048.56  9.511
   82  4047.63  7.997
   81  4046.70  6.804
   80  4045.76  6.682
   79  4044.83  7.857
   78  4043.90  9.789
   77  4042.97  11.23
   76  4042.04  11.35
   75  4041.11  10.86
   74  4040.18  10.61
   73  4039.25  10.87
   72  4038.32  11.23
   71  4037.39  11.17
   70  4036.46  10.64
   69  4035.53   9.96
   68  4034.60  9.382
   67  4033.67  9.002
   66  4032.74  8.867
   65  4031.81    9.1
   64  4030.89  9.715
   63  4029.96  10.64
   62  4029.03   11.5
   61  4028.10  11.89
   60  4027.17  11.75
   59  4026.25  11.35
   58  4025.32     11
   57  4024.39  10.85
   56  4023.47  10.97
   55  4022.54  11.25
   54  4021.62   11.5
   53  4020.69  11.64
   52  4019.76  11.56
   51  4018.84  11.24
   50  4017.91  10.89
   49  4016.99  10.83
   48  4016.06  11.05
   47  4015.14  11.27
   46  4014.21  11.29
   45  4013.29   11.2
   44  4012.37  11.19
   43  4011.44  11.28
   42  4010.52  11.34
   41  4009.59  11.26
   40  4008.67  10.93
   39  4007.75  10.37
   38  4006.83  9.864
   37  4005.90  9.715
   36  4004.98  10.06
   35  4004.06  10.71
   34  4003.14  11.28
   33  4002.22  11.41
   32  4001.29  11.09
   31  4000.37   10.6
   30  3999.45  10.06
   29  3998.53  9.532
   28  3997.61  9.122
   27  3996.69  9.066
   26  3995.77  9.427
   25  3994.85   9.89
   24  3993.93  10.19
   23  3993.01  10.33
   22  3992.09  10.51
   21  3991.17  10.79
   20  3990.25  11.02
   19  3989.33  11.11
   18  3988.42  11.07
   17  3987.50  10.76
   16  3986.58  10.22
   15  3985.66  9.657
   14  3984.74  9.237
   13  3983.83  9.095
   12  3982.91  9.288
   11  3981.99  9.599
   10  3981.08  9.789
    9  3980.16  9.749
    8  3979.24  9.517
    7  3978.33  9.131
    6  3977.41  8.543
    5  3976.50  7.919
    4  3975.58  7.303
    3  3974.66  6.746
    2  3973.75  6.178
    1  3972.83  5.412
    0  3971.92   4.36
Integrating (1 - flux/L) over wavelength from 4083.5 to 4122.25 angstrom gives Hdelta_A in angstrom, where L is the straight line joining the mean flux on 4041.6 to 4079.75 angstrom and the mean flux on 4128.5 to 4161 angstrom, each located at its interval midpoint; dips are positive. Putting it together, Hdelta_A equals -4.0 angstrom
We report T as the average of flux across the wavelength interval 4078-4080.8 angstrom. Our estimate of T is 10.4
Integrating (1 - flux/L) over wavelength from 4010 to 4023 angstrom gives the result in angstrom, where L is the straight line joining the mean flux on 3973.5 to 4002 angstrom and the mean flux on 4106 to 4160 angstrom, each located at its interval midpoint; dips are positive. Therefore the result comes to -1.78 angstrom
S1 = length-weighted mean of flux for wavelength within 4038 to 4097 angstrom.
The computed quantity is 10.6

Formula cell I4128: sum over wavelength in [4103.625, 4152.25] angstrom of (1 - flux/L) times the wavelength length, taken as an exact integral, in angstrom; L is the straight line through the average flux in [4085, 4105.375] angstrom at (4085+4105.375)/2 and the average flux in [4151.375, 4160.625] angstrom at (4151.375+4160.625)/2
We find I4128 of 1.6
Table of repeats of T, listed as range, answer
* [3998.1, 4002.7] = 10.5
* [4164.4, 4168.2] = 11.8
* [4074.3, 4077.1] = 10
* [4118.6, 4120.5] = 11.3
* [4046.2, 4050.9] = 9.28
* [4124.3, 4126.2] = 12.3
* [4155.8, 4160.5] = 11.1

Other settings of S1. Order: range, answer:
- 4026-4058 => 10.2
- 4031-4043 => 10.3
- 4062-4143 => 10.8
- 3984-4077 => 10.3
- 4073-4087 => 10.7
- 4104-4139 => 11.1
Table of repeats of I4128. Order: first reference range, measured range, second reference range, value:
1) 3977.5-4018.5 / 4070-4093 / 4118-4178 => -0.7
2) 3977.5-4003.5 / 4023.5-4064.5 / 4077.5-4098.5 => 2.8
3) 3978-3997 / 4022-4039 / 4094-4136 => -0.4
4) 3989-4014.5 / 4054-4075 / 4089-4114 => 2.1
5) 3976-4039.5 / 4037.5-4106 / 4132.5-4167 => 1.4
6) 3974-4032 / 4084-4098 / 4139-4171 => -1.9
